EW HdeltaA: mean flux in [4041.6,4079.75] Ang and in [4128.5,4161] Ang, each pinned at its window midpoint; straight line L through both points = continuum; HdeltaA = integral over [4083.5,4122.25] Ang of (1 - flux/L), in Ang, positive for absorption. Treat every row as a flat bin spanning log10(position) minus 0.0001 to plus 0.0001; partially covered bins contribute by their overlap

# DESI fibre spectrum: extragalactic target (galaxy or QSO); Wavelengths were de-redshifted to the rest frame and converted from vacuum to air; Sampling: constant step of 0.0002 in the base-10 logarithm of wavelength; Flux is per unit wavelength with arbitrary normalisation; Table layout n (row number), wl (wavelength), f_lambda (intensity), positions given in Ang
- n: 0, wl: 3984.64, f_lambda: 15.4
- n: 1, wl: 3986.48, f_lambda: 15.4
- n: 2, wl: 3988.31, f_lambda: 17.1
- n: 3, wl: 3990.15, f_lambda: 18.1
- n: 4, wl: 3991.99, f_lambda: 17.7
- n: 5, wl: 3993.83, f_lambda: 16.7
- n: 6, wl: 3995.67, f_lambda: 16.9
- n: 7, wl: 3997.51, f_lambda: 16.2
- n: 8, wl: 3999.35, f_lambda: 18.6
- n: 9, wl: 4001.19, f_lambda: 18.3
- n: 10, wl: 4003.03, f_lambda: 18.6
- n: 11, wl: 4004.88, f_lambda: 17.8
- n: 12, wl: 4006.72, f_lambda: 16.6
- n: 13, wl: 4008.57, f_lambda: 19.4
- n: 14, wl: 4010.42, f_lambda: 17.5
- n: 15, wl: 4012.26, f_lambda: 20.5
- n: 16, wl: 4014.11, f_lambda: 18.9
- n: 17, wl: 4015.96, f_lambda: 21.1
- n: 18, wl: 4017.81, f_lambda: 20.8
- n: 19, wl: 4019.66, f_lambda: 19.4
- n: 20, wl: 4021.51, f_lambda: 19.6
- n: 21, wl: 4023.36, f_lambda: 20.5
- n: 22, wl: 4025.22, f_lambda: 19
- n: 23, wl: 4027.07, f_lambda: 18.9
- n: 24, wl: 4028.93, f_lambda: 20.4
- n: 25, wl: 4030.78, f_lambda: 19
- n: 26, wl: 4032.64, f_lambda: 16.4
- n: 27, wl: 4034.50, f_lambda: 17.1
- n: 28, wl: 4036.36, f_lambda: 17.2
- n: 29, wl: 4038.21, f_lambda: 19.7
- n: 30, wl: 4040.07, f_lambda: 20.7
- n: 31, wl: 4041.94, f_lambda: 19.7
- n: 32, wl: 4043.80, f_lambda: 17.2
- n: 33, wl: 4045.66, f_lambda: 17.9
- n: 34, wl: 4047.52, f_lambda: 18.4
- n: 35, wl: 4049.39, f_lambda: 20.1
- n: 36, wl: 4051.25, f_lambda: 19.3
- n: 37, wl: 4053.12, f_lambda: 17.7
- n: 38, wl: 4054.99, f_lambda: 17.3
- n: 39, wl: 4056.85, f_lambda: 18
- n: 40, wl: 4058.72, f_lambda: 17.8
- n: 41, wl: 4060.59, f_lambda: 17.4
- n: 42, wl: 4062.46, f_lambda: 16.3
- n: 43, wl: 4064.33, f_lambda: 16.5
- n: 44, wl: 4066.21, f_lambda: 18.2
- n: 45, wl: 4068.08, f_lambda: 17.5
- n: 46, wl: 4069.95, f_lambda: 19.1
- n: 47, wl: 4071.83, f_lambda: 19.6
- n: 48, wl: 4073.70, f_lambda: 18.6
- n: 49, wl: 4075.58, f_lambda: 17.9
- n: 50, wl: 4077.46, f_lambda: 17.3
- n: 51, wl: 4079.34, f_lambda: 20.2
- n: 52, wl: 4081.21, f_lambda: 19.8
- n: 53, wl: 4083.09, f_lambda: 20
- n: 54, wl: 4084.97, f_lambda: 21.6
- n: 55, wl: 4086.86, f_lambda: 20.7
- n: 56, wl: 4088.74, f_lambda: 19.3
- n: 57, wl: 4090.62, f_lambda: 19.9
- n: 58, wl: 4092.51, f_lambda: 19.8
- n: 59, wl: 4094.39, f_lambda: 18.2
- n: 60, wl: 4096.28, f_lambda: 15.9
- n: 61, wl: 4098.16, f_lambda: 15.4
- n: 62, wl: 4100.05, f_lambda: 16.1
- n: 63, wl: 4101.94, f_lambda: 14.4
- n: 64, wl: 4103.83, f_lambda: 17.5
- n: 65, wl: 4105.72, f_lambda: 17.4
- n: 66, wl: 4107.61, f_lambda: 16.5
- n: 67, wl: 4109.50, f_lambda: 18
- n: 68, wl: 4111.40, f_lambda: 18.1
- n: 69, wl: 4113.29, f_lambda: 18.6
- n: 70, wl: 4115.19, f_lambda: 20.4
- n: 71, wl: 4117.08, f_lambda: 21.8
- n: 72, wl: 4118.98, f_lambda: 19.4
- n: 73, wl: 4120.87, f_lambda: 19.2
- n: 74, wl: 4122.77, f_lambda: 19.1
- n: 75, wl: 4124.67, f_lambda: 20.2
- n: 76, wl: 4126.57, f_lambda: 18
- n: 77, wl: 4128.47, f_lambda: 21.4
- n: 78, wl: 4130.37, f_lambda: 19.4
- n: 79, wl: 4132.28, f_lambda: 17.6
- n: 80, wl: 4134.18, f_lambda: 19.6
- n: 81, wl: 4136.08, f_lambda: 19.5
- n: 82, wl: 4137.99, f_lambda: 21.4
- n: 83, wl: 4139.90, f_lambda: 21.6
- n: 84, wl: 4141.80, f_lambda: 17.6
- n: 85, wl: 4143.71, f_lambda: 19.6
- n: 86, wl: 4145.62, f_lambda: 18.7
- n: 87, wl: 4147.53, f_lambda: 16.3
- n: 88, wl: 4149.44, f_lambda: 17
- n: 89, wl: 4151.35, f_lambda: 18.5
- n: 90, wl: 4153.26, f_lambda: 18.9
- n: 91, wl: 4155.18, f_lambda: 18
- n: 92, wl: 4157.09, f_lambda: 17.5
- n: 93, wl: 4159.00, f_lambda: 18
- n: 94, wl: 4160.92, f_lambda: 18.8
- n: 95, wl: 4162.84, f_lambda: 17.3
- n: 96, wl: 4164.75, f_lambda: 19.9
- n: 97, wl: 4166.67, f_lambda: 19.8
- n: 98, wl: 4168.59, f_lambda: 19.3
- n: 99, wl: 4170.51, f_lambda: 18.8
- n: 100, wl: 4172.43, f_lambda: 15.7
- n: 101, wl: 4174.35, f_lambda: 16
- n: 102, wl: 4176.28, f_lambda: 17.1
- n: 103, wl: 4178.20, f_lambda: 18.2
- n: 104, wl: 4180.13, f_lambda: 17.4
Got 0.0 Ang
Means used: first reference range 18.1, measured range 18.4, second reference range 18.8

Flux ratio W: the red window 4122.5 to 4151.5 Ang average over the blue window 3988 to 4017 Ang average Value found 1.1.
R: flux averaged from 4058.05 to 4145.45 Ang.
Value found 18.7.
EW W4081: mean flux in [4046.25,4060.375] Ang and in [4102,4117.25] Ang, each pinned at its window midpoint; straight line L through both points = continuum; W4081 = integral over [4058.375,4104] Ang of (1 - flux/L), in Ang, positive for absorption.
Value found 0.0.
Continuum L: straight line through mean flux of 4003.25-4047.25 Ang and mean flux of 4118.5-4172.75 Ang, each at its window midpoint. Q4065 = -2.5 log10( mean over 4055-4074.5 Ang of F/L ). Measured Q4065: 0.060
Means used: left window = 18.9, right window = 18.9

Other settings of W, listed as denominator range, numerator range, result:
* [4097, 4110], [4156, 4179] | 1.10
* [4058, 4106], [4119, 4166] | 1.04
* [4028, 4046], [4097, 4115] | 0.92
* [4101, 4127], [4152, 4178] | 0.98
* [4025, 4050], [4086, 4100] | 0.98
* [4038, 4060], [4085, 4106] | 0.96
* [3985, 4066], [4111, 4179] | 1.03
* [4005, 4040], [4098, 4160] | 0.98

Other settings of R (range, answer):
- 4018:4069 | 18.4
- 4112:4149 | 19.4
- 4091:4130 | 18.3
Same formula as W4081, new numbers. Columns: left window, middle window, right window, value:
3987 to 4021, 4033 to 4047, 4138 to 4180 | -0.1 Ang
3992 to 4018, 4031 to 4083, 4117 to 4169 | 0.8 Ang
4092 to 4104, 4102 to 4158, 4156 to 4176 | -4.8 Ang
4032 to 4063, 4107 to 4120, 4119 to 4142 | 0.2 Ang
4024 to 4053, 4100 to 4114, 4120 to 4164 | 1.3 Ang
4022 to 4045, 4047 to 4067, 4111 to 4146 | 1.2 Ang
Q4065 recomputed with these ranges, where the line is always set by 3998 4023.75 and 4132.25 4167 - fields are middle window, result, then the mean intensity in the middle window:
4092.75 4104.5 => 0.15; 16.4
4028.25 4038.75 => 0.05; 18.2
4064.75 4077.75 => 0.04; 18.3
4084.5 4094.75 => -0.06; 19.9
